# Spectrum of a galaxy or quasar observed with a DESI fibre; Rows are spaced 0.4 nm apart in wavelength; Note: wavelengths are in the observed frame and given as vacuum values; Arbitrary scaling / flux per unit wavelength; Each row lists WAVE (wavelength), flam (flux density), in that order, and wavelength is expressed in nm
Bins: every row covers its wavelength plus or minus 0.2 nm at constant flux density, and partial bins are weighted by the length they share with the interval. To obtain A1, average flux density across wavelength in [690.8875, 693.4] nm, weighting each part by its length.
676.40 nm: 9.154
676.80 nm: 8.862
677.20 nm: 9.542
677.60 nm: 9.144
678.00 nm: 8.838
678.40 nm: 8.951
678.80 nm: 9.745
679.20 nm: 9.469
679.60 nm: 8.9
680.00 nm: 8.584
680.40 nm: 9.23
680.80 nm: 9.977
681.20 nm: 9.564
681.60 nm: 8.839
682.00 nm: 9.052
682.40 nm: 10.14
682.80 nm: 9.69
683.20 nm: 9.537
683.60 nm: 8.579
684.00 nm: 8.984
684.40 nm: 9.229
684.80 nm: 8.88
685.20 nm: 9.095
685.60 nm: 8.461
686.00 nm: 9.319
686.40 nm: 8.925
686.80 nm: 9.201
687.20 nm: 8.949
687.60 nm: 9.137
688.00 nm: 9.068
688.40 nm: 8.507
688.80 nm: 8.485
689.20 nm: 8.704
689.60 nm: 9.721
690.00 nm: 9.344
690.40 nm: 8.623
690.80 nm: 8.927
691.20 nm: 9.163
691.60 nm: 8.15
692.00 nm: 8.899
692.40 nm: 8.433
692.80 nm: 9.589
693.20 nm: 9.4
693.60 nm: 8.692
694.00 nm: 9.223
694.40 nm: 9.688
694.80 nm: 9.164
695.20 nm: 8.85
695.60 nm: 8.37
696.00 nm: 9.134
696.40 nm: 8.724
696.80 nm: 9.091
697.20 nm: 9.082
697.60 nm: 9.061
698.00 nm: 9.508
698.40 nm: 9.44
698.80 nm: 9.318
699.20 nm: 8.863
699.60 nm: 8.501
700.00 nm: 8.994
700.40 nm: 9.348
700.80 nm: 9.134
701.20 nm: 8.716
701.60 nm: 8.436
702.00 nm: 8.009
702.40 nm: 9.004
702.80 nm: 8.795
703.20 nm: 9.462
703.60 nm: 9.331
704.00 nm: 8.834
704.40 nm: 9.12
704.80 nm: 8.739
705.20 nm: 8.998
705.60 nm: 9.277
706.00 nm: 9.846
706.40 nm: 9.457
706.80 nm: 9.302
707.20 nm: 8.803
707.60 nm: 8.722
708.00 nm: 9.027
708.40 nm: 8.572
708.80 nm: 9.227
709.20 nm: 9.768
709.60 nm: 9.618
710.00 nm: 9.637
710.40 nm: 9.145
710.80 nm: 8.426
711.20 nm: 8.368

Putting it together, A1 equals 8.94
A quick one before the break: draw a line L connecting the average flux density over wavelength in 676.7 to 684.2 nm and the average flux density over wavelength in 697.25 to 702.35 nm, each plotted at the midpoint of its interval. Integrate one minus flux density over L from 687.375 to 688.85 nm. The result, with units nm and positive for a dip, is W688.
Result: 0.05 nm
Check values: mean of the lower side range 9.25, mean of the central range 8.83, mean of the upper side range 8.95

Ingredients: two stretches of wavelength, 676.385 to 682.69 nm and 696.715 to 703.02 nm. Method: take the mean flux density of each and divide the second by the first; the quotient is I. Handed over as 0.97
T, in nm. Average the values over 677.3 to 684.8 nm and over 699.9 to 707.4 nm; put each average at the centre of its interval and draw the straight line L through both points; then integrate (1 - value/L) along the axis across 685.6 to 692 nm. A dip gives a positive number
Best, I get 0.166 nm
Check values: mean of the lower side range 9.24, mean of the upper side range 9.03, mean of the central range 8.93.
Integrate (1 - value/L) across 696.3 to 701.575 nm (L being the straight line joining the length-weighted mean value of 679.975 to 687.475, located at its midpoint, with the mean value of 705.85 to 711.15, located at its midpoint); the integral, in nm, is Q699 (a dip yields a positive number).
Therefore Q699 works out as 0.073 nm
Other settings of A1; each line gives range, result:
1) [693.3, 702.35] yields 8.98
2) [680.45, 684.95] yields 9.32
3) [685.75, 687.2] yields 9.1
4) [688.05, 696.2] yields 8.96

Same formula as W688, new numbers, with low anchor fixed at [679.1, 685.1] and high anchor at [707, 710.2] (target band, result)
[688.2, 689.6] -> 0.07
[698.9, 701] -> 0.05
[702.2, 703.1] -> 0.02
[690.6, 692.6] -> 0.11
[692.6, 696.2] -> 0.03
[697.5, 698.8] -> -0.02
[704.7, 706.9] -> -0.03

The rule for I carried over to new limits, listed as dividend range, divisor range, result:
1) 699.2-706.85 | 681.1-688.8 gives 0.99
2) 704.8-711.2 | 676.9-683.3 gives 0.98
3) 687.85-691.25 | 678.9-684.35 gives 0.96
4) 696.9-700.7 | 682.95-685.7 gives 1.01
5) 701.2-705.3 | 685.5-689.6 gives 0.99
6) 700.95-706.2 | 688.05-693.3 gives 1.01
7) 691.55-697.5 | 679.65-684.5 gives 0.97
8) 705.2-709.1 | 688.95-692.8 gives 1.03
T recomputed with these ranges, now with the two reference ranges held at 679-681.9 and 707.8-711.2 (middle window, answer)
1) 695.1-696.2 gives 0.05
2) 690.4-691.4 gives 0.02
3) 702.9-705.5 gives 0.02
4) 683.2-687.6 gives 0.10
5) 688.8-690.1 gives 0.01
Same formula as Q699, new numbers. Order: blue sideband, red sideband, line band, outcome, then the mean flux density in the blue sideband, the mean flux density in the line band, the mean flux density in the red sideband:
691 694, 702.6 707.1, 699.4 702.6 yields 0.12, 8.93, 8.77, 9.19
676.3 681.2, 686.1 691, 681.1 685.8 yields -0.03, 9.22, 9.16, 8.97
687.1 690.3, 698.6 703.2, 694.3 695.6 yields -0.02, 8.98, 9.07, 8.86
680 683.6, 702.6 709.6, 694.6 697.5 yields 0.10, 9.4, 8.92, 9.15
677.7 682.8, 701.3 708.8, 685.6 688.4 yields 0.06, 9.29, 9.01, 8.99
